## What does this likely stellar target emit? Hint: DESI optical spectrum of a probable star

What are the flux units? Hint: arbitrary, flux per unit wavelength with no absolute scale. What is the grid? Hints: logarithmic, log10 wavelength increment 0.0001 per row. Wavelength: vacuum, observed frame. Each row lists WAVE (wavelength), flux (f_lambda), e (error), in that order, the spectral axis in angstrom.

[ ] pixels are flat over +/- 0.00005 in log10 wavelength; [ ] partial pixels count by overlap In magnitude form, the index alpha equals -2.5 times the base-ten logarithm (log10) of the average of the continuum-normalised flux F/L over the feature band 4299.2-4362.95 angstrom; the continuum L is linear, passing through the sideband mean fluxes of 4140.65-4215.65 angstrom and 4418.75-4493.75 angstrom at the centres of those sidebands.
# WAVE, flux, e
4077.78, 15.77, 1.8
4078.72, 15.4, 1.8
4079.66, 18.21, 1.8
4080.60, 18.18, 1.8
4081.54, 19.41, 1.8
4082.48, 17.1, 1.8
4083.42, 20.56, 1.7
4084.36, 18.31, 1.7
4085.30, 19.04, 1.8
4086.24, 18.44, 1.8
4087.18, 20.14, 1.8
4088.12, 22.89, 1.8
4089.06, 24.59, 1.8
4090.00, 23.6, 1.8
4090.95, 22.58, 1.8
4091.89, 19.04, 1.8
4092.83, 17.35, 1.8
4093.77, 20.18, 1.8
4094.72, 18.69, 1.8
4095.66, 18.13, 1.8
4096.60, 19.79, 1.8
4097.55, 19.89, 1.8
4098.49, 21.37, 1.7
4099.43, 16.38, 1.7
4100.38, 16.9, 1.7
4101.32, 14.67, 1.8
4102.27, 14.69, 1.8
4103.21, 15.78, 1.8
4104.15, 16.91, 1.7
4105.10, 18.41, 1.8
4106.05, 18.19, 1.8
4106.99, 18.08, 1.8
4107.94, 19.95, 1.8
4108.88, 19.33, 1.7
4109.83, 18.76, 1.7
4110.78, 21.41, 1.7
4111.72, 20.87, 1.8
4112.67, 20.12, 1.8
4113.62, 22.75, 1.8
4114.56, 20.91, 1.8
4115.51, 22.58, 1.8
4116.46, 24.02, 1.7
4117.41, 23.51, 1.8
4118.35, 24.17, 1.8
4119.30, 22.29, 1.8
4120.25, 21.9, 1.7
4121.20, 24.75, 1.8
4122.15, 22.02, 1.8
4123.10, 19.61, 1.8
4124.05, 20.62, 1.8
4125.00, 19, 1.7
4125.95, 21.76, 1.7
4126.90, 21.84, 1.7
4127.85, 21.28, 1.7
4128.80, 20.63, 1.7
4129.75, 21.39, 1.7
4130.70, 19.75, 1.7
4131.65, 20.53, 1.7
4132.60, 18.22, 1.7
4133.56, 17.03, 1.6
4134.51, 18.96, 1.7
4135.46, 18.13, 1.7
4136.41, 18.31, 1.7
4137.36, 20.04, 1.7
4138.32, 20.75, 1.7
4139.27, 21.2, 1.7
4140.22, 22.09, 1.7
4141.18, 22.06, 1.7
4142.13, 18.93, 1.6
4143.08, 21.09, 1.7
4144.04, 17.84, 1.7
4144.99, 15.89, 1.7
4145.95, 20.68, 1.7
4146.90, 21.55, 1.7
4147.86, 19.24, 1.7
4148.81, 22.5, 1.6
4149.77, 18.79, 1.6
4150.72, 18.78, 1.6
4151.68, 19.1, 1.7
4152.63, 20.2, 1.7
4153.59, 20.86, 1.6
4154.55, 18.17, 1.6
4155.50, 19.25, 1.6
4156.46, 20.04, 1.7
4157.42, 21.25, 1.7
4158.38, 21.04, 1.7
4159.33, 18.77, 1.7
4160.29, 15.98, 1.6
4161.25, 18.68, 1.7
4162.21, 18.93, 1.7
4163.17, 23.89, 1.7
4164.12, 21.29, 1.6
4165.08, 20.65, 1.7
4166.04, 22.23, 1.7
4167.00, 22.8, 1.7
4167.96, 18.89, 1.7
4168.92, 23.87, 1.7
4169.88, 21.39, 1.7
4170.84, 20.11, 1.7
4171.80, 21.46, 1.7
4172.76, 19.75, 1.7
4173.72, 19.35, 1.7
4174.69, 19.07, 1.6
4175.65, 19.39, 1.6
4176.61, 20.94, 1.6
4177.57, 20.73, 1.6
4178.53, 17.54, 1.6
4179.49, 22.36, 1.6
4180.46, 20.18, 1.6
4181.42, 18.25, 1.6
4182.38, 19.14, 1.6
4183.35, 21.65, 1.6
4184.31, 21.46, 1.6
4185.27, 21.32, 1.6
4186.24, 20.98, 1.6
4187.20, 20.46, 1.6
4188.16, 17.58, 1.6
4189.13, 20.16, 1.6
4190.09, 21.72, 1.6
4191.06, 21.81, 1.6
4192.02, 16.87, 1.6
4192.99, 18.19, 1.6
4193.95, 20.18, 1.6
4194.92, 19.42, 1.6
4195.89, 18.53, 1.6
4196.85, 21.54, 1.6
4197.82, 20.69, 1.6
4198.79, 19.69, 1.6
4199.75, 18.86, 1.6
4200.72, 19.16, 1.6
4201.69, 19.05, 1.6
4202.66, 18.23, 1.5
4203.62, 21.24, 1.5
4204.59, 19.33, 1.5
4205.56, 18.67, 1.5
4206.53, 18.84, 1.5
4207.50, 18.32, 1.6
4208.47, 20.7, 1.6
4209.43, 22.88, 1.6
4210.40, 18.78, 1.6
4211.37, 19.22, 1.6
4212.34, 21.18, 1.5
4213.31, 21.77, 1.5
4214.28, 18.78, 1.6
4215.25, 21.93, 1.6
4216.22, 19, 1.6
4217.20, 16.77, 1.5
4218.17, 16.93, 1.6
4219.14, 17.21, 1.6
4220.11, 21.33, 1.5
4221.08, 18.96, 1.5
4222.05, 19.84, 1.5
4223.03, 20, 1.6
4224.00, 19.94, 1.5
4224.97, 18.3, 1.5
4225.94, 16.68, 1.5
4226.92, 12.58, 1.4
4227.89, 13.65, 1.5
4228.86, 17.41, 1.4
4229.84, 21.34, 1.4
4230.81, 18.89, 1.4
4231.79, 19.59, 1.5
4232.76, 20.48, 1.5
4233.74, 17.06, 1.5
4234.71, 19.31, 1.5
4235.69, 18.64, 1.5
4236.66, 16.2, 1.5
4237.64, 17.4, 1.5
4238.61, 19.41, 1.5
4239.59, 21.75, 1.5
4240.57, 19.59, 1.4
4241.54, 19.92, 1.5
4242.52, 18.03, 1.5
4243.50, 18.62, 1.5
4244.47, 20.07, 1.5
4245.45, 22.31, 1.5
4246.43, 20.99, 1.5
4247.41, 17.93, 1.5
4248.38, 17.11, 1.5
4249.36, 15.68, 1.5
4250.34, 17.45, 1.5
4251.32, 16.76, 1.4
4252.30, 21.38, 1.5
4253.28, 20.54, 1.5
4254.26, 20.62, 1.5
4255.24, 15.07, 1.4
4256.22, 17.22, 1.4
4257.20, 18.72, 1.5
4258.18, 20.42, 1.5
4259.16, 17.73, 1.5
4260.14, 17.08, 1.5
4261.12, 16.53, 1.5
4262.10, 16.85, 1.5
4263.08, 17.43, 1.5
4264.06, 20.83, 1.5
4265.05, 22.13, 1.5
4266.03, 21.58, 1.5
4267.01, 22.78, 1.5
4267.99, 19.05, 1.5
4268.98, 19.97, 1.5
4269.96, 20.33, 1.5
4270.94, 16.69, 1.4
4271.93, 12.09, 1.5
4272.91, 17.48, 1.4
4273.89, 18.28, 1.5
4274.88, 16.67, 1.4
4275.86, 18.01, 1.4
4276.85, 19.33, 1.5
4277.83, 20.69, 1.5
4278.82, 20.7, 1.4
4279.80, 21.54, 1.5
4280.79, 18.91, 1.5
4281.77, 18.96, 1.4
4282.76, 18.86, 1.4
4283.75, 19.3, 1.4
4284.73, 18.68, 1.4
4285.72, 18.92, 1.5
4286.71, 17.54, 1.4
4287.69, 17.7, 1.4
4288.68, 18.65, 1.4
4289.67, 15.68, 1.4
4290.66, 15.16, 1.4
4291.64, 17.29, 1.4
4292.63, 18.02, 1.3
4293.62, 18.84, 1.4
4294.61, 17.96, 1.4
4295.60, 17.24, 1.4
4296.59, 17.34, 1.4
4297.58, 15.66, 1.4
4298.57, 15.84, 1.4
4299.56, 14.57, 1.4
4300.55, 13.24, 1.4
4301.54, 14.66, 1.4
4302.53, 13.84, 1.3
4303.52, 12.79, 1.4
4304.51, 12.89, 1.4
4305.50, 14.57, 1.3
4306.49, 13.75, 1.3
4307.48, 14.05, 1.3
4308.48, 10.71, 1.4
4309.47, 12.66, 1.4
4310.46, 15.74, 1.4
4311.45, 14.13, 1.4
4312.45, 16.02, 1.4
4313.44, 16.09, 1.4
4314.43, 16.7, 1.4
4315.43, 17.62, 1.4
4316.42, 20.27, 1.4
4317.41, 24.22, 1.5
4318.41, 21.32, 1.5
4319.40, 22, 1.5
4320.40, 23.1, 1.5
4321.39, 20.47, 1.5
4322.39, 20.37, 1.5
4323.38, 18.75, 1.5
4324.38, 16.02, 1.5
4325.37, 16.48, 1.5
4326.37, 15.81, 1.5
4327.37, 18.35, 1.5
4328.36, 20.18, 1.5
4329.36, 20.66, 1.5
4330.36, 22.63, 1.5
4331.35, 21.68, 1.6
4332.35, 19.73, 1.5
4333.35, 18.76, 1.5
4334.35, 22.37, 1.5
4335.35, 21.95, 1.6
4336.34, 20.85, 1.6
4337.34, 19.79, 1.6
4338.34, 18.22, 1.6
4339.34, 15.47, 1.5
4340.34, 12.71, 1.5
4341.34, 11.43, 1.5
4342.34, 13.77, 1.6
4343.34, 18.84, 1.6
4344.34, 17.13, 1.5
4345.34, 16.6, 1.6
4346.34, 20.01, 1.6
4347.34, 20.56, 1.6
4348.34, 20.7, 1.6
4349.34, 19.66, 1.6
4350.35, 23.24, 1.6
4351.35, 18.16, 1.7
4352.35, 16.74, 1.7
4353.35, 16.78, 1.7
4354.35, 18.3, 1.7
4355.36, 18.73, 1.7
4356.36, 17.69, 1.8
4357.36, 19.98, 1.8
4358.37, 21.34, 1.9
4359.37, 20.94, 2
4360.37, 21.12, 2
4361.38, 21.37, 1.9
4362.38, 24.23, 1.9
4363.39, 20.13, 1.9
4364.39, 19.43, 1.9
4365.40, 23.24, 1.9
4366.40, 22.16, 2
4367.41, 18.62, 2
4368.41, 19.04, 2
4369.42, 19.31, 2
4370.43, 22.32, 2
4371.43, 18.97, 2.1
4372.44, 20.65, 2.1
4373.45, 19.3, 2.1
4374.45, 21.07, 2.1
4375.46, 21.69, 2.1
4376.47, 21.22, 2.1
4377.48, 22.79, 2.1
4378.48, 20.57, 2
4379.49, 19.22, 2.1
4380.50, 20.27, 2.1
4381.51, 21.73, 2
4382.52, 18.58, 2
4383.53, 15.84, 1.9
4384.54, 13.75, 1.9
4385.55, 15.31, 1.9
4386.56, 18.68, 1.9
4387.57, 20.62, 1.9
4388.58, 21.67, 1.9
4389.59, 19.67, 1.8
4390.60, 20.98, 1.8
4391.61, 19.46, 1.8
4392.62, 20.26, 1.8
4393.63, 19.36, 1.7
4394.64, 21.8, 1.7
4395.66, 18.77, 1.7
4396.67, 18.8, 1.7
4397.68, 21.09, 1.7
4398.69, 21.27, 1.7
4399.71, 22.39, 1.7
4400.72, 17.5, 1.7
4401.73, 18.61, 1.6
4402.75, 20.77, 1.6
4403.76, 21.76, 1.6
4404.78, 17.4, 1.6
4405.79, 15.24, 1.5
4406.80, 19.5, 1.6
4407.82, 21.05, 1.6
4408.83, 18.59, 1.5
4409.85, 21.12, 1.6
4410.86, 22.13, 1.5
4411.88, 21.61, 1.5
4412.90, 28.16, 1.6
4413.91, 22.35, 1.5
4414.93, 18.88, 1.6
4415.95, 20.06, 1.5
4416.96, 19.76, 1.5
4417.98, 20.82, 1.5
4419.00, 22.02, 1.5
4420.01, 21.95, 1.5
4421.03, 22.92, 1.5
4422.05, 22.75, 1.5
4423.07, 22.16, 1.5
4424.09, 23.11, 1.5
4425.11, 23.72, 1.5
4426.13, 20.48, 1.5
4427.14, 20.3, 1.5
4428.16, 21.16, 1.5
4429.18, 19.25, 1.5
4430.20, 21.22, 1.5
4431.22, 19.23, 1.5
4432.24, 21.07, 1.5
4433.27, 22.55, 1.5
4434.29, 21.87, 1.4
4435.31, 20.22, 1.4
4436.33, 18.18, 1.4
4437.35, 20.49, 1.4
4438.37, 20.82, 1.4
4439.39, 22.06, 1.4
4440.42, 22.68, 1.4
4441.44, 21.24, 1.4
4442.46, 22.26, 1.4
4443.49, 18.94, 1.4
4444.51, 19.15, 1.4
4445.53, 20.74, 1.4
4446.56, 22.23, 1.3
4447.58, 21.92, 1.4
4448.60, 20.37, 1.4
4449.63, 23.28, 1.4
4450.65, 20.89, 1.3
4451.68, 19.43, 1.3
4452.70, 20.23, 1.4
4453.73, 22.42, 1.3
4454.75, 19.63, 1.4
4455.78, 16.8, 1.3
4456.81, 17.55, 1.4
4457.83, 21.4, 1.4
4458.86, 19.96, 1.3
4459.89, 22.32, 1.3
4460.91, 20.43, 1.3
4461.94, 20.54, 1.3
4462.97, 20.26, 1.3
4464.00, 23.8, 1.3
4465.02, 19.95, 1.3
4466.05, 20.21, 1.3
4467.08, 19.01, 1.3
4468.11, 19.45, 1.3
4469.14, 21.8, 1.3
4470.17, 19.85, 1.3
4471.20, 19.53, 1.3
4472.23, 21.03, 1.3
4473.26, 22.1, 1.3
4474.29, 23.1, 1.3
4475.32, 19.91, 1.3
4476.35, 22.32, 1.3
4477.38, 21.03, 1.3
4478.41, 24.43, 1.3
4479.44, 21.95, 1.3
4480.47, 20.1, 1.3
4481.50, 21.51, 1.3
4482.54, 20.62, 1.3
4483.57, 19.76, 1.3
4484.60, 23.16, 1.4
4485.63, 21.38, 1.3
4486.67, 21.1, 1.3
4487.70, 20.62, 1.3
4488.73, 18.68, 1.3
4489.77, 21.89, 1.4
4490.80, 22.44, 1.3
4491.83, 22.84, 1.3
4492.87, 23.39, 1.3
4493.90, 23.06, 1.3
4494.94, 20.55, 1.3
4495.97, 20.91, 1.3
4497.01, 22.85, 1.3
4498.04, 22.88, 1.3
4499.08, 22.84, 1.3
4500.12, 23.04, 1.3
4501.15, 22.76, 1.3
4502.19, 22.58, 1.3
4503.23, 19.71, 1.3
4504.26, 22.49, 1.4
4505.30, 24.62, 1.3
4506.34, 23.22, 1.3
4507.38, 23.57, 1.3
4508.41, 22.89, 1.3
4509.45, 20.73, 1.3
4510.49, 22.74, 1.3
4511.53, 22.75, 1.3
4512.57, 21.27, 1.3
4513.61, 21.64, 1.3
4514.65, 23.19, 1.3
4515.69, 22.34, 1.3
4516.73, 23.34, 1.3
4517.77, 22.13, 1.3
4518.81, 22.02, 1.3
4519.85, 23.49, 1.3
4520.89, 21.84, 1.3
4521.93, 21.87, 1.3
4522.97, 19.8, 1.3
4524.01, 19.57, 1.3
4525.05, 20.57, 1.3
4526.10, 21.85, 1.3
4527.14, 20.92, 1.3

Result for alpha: 0.15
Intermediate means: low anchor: 20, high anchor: 21.1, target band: 18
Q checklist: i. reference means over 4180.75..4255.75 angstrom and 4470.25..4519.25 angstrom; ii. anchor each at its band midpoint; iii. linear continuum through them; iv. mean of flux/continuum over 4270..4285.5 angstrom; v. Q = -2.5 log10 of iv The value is 0.07 mag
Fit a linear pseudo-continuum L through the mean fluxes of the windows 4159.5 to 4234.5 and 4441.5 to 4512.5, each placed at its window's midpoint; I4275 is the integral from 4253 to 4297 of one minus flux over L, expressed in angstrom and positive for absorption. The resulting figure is 3.6 angstrom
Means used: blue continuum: 19.6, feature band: 18.5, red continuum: 21.4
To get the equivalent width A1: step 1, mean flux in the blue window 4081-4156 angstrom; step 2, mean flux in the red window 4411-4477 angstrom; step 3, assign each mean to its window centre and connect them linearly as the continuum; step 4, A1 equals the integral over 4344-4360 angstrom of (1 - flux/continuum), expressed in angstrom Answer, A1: 1.2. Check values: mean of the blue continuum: 20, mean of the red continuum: 21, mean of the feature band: 19.2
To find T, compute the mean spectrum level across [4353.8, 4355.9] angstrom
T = 18.4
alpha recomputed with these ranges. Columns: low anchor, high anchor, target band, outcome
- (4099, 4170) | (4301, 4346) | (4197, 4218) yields -0.033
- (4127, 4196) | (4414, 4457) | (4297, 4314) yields 0.397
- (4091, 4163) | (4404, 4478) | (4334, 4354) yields 0.130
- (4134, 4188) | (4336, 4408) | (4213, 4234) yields 0.077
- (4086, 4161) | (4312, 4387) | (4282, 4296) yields 0.096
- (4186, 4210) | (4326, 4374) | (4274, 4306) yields 0.137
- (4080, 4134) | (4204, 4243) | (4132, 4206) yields -0.028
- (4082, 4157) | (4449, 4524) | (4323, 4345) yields 0.146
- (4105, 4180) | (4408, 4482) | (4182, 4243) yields 0.069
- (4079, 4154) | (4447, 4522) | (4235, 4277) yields 0.104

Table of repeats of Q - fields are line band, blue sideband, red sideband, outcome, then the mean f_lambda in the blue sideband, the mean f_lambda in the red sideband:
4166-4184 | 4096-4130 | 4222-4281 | -0.051 mag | 20.2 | 18.7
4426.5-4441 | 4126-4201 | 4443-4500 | 0.008 mag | 20.1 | 21.1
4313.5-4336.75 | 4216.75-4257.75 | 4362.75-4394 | -0.031 mag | 18.5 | 19.9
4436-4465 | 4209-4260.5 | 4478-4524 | 0.036 mag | 18.8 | 22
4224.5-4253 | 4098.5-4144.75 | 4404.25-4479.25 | 0.106 mag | 20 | 20.9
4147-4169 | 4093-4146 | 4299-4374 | -0.031 mag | 19.9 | 18.4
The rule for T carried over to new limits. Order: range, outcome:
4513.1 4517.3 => 22.6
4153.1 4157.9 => 19.9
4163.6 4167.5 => 21.8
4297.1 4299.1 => 15.7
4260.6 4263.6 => 17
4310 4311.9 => 15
